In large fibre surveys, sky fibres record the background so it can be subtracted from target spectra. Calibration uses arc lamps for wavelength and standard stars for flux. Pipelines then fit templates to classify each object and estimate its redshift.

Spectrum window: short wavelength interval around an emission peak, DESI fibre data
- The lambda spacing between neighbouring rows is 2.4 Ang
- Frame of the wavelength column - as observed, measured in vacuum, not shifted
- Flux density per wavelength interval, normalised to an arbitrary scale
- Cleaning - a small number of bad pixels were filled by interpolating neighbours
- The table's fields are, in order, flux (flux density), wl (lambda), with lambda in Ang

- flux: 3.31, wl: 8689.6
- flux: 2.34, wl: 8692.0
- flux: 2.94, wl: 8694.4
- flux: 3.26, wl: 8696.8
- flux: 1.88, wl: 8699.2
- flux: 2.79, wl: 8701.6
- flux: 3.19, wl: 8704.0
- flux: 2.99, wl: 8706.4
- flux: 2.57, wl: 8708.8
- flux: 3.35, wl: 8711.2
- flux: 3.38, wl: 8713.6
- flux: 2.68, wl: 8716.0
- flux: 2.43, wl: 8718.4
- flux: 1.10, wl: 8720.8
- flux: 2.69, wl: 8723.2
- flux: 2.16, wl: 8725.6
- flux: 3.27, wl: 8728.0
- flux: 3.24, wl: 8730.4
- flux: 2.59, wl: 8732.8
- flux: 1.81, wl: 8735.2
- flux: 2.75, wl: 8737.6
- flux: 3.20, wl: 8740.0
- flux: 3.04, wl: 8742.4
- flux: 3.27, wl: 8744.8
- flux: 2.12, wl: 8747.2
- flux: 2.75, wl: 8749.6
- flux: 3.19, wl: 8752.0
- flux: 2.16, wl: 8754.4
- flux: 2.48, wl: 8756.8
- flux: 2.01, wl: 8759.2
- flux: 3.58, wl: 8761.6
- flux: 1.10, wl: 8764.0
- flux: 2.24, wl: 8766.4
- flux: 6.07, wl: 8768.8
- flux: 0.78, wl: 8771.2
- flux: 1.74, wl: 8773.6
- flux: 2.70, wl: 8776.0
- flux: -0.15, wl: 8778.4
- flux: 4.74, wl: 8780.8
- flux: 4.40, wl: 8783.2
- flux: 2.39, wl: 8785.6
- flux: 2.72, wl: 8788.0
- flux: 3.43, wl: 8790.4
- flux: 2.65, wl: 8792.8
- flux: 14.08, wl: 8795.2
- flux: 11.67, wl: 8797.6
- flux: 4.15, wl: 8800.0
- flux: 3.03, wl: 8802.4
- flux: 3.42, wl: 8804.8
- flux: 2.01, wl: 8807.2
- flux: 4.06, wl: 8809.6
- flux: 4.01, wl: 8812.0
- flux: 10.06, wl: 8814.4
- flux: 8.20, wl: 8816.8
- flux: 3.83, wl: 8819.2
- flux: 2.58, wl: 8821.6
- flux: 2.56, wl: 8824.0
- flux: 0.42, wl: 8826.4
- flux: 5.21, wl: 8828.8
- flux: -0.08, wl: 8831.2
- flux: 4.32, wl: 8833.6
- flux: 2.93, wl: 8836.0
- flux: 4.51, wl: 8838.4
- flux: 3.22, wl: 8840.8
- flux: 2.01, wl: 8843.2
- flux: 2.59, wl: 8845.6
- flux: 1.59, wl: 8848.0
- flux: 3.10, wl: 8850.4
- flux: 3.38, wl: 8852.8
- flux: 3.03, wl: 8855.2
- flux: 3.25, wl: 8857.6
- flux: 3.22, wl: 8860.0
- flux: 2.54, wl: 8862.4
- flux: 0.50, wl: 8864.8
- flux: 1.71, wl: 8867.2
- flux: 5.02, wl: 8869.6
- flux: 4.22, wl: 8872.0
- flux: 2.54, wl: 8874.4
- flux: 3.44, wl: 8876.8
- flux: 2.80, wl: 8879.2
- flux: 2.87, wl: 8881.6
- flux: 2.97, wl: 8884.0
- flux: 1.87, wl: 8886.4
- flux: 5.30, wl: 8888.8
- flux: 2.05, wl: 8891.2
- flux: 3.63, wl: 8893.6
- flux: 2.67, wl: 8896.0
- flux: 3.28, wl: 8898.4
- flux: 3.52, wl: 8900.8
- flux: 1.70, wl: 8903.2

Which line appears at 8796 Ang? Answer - [S II]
